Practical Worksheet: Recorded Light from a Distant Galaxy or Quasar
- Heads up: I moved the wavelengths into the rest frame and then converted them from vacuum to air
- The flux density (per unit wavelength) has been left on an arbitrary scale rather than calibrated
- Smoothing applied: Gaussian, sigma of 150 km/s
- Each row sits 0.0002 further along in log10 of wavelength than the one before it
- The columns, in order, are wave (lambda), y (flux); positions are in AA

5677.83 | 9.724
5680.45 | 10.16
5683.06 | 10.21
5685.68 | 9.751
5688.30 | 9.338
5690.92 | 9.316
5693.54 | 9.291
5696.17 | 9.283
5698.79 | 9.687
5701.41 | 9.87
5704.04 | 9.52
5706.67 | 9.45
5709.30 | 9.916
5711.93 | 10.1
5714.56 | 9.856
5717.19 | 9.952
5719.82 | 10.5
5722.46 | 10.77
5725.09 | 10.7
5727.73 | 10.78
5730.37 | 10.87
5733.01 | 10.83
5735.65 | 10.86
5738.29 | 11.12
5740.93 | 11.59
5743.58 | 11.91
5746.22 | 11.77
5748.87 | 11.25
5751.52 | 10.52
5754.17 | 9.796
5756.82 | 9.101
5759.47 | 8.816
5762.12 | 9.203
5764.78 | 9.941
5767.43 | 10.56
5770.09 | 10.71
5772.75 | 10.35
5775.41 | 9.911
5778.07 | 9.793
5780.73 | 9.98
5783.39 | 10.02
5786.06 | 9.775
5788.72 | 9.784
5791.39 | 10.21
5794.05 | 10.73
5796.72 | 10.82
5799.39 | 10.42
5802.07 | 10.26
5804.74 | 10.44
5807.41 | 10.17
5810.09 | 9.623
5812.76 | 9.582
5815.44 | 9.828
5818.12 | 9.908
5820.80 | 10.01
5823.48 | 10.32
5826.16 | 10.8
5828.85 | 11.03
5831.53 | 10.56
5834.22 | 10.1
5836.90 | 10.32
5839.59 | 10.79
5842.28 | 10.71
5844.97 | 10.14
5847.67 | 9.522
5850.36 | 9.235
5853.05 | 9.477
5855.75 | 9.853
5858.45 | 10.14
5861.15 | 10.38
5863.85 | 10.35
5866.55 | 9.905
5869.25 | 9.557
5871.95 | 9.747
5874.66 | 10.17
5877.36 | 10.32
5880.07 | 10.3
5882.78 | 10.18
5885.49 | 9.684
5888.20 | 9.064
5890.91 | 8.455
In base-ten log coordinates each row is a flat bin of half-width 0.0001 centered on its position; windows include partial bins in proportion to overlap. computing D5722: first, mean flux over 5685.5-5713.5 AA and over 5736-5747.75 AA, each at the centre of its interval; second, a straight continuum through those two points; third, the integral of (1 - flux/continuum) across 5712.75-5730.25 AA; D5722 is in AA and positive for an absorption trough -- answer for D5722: 0.25 AA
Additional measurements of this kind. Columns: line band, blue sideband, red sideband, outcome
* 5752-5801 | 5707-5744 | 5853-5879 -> 1.9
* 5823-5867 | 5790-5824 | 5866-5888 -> -0.7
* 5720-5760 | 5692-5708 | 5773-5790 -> -4.3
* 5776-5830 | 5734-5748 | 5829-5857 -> 2.3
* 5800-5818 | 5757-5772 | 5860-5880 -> -0.1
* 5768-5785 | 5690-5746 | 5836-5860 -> 0.1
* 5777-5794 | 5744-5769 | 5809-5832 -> 0.3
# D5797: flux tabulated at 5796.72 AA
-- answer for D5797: 10.82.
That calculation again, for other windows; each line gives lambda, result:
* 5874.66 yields 10.17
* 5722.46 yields 10.77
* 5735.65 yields 10.86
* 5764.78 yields 9.941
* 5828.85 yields 11.03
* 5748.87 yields 11.25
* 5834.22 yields 10.1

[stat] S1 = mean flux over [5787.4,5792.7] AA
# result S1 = 9.99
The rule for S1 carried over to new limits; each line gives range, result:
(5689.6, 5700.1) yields 9.39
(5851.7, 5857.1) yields 9.66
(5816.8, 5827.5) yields 10.3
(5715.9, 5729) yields 10.5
